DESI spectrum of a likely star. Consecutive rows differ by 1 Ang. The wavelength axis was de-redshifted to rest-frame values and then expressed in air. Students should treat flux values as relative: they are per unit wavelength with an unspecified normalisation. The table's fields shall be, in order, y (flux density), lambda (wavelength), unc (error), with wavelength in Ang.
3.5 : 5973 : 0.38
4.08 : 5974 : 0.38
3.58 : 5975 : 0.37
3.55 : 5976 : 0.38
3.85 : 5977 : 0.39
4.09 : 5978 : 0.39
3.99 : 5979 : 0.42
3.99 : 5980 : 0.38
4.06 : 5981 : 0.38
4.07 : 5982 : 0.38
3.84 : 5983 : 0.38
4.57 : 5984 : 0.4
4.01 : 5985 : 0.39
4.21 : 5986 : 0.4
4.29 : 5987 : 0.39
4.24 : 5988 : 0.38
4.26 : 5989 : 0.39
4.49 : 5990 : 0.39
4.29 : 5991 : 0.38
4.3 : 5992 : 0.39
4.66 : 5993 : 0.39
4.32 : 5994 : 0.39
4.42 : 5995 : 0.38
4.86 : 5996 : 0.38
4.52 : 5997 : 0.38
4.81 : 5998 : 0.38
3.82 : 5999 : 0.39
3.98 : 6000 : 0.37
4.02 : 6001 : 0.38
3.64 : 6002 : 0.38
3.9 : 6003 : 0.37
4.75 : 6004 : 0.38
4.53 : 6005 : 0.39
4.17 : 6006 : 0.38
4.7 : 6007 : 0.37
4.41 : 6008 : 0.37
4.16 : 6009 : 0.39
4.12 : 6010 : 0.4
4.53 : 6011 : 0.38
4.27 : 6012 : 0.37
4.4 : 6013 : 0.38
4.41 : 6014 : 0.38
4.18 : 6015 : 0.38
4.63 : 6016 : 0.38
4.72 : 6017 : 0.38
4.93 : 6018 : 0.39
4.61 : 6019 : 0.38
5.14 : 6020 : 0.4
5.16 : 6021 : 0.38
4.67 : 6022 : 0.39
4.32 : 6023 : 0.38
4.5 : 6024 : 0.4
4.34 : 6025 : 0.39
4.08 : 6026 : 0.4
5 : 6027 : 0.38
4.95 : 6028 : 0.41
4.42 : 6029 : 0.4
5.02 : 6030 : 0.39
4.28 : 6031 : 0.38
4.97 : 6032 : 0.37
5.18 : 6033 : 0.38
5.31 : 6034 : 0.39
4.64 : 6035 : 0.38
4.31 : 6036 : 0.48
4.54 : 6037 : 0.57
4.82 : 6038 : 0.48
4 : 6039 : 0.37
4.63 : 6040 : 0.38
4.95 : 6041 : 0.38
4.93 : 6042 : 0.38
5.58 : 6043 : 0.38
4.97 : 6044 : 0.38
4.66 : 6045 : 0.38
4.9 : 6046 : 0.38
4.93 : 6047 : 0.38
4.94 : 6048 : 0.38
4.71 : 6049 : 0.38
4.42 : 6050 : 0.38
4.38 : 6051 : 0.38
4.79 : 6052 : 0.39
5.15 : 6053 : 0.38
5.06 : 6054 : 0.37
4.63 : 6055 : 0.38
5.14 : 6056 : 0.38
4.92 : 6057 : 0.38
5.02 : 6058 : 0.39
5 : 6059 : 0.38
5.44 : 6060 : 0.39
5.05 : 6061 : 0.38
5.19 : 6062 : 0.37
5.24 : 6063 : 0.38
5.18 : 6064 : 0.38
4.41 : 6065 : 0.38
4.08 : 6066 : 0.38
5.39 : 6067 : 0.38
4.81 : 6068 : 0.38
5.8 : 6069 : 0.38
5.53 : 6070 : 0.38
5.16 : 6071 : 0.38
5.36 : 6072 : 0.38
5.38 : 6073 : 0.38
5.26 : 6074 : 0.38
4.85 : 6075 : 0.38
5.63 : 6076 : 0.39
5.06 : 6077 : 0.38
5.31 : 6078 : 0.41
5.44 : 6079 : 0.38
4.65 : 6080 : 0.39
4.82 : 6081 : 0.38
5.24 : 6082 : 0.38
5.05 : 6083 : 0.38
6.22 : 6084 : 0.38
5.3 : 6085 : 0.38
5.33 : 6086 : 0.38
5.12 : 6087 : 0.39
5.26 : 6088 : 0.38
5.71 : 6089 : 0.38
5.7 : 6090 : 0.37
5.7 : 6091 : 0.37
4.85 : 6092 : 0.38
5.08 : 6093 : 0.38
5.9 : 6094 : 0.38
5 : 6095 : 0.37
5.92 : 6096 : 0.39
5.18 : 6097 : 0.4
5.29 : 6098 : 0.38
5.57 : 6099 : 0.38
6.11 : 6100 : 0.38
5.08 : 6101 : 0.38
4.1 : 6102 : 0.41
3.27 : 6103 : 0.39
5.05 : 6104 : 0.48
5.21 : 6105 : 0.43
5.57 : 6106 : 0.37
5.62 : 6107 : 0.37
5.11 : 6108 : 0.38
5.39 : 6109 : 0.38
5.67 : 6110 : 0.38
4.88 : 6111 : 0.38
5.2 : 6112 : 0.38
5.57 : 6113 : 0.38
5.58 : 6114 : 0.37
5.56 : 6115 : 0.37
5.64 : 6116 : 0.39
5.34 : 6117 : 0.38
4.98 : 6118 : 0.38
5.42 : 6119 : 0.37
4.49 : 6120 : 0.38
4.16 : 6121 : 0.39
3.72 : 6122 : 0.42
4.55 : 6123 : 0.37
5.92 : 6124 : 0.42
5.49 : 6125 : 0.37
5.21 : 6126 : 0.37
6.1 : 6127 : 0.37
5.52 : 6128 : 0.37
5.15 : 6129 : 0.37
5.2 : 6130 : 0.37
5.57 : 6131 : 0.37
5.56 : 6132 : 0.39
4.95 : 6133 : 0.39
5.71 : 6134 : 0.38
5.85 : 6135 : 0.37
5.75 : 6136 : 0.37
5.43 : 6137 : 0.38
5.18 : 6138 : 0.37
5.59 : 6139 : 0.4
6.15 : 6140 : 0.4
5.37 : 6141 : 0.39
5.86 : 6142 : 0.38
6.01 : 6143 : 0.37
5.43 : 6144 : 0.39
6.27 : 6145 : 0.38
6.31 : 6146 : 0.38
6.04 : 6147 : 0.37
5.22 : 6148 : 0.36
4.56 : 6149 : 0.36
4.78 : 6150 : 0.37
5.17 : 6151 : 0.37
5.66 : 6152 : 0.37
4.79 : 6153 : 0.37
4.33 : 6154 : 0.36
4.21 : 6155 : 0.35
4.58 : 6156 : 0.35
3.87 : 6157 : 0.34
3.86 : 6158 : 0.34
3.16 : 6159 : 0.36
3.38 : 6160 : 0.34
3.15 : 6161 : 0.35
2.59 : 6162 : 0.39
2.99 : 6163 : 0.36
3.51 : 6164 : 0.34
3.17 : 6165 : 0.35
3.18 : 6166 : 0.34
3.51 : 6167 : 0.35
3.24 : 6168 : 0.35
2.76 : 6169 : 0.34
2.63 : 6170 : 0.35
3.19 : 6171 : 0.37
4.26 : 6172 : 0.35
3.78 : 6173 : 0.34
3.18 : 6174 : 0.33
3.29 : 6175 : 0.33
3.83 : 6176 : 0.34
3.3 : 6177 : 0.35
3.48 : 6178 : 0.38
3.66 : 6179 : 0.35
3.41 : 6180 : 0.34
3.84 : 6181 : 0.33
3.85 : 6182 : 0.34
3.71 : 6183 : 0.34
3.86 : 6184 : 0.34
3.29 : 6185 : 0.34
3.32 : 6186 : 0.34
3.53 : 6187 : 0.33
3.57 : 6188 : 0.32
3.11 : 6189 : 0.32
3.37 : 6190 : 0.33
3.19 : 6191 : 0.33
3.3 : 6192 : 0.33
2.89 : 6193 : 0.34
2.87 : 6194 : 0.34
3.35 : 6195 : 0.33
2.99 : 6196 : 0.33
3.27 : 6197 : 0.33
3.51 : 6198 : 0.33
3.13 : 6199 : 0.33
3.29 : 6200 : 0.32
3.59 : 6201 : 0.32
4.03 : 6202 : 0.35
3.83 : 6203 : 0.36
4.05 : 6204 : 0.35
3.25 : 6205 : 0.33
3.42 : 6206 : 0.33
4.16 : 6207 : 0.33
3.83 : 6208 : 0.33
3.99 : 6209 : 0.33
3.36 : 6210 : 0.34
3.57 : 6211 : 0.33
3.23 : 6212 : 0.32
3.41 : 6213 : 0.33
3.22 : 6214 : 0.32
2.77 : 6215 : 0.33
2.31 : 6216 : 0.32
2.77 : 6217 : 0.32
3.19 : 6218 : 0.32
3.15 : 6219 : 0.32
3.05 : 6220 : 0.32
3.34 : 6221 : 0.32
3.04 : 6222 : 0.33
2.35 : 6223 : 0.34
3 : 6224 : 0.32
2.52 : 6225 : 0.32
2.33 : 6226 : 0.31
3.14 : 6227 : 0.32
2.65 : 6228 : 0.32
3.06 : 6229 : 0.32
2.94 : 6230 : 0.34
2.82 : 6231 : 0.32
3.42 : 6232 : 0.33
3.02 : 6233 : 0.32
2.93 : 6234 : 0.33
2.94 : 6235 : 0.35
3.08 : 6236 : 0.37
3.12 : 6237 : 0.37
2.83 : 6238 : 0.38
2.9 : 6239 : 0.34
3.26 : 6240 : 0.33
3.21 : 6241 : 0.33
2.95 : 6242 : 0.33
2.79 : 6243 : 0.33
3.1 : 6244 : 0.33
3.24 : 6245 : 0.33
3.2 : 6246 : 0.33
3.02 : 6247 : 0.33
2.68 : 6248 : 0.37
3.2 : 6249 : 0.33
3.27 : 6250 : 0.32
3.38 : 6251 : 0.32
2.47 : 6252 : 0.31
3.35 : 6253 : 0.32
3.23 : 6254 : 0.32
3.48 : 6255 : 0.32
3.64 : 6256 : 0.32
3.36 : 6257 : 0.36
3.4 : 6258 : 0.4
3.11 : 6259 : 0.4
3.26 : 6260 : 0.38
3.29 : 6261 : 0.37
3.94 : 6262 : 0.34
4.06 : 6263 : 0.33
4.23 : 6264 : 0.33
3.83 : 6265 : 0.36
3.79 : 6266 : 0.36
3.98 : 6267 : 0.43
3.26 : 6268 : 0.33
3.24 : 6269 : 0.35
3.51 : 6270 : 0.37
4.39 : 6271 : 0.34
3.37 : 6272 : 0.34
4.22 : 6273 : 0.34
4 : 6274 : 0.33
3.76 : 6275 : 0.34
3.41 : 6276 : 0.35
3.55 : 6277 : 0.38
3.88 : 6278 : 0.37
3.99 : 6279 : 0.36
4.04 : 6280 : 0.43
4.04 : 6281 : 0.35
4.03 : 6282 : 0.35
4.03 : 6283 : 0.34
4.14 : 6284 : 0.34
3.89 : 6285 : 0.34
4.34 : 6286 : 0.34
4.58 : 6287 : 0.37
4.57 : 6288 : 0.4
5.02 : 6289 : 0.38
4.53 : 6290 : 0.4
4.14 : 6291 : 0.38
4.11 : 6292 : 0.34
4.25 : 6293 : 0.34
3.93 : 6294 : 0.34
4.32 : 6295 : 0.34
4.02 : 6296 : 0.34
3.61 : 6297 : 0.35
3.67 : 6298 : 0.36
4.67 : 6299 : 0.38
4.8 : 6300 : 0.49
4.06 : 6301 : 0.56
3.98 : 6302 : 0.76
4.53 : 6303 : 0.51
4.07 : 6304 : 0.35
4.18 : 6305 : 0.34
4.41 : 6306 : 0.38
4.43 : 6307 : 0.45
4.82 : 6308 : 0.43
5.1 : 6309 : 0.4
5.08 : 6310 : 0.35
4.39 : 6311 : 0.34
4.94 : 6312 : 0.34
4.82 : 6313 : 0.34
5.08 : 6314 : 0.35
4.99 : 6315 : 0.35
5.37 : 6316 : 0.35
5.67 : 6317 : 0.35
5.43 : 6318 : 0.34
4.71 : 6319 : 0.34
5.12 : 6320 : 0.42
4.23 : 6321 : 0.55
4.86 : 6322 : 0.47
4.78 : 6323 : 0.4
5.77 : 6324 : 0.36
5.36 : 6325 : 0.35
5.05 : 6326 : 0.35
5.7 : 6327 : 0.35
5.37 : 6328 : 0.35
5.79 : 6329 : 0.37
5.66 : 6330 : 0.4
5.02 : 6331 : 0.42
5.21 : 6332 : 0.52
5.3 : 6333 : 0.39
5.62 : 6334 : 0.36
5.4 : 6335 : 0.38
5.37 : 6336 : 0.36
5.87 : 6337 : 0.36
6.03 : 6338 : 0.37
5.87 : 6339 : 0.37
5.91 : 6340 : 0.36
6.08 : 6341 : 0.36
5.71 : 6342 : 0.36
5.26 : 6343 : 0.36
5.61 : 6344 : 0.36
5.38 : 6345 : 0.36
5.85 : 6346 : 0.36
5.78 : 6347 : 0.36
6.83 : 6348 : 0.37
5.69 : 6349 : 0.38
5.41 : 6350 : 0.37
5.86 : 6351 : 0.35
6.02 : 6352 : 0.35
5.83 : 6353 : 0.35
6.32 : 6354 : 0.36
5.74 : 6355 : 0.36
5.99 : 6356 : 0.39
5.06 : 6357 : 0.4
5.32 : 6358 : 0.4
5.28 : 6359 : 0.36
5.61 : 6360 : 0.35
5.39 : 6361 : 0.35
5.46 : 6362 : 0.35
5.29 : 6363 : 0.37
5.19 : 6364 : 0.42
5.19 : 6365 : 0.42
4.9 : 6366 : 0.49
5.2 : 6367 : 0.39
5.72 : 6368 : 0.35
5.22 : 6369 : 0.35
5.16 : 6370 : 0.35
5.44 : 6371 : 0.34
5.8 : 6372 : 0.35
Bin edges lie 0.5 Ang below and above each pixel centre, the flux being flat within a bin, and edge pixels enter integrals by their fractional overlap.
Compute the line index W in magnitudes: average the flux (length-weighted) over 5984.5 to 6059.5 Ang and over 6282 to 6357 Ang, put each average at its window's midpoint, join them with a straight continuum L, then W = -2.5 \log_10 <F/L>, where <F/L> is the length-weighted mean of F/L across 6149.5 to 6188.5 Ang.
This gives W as 0.295 mag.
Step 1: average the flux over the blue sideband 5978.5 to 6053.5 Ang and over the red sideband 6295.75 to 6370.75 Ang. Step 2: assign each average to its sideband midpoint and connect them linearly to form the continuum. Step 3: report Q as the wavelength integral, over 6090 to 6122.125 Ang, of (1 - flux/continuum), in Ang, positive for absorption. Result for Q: -3.2 Ang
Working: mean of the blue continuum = 4.52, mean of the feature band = 5.19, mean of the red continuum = 5.22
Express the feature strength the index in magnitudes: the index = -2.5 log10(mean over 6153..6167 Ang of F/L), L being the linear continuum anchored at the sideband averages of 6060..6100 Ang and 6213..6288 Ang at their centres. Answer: 0.22 mag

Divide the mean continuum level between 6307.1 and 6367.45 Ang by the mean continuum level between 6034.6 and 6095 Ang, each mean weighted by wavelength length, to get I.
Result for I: 1.07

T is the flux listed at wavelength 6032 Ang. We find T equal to 4.97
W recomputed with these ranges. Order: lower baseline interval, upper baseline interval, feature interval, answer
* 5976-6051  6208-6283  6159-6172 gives 0.18 mag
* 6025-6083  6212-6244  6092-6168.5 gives -0.22 mag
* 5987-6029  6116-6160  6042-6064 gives -0.06 mag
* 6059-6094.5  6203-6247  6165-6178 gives 0.16 mag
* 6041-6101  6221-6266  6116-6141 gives -0.18 mag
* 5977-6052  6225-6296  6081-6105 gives -0.25 mag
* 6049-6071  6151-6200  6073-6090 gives -0.13 mag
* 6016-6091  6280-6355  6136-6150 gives -0.13 mag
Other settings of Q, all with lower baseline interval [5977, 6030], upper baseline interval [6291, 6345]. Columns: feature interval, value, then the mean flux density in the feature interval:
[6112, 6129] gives -2.23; 5.2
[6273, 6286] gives 2.57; 3.93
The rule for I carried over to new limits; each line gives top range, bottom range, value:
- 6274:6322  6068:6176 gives 0.89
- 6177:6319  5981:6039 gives 0.82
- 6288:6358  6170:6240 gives 1.56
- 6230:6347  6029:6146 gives 0.82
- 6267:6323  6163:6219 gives 1.28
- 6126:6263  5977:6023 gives 0.86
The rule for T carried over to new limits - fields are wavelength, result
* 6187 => 3.53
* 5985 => 4.01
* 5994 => 4.32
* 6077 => 5.06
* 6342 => 5.71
